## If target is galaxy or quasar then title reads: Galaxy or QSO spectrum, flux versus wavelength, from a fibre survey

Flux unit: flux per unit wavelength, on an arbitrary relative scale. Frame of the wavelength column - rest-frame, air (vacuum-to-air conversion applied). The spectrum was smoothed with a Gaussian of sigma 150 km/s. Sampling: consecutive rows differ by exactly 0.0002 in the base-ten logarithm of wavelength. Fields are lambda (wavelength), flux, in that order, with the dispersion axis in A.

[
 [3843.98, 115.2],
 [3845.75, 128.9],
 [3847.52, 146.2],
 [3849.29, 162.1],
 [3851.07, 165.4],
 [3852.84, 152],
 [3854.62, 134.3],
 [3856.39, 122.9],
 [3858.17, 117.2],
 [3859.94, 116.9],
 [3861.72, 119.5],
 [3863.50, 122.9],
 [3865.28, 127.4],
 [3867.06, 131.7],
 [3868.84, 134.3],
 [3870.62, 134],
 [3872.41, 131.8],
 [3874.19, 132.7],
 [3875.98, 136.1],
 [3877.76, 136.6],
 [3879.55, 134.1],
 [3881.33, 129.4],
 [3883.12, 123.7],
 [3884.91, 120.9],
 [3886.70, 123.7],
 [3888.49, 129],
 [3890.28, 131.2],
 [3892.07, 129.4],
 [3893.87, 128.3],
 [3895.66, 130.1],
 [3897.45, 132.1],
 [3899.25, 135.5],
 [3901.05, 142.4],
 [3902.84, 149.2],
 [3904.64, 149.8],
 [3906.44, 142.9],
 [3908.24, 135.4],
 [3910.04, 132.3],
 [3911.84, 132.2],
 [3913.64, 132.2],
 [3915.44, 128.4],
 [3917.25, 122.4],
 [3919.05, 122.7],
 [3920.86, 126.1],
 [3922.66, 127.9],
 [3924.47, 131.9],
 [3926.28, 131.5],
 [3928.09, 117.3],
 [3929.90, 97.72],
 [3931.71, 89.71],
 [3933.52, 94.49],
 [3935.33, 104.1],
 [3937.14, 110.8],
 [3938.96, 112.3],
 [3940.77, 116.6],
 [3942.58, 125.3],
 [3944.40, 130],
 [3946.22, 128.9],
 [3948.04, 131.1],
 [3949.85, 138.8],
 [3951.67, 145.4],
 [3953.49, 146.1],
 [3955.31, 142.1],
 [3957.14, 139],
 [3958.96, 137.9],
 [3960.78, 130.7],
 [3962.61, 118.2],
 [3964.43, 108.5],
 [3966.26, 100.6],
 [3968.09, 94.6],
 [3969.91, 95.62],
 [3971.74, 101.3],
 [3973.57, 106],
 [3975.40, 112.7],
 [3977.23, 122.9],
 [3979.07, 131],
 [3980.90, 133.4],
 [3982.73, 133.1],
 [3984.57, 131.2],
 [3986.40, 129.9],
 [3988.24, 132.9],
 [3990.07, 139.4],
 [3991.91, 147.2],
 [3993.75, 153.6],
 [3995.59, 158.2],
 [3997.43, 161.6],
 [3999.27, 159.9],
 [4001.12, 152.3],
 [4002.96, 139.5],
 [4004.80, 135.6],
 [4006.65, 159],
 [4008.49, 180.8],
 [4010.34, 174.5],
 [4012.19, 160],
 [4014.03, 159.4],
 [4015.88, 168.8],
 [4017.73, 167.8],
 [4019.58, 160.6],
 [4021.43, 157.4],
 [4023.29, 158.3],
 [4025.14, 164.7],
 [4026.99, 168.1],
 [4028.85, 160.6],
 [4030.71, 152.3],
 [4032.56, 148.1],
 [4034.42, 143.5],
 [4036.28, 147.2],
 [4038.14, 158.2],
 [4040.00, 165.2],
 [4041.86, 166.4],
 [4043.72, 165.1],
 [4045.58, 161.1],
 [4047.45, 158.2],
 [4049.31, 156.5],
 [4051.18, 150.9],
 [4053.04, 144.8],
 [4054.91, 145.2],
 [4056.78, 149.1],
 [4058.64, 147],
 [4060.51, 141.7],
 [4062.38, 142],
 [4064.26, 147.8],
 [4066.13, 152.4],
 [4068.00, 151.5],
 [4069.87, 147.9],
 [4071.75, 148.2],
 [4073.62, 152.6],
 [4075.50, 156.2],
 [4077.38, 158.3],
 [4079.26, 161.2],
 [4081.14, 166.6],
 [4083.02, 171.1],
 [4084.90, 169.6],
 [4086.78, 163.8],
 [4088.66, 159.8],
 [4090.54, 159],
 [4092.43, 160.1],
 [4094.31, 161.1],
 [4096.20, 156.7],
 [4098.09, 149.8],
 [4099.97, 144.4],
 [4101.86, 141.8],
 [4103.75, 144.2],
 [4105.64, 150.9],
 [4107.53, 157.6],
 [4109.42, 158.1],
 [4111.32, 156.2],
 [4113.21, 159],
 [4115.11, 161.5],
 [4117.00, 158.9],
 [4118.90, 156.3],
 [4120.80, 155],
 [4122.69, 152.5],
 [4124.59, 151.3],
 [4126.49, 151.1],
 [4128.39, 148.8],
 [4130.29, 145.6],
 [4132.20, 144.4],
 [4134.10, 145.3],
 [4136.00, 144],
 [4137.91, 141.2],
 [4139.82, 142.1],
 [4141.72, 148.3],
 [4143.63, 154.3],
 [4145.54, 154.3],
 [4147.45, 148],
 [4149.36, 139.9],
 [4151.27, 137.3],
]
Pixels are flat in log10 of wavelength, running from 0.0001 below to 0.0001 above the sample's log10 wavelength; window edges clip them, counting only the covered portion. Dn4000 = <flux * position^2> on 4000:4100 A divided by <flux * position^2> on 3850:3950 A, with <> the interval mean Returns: 1.32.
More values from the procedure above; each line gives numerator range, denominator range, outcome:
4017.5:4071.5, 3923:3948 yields 1.41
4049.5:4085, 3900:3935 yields 1.30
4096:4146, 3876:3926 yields 1.28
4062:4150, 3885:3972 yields 1.34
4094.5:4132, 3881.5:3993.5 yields 1.32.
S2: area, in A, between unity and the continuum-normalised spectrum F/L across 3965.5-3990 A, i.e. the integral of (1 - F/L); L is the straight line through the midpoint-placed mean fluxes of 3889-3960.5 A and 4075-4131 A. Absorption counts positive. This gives 3.3 A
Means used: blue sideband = 128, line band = 118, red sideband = 156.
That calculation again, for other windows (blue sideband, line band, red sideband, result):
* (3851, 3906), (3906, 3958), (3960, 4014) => 3.25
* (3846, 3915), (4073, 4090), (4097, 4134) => -1.48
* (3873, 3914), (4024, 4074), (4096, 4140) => -2.69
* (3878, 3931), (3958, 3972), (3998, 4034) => 3.29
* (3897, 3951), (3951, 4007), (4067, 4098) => 2.19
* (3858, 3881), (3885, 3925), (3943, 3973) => -1.60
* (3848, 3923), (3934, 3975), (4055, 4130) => 5.61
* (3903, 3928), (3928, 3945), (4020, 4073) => 3.31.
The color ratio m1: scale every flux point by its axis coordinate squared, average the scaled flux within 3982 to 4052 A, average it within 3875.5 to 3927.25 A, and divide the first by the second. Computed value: 1.2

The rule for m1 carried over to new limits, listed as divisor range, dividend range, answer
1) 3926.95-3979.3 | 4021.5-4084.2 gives 1.38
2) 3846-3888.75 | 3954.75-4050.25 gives 1.17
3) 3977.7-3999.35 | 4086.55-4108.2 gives 1.15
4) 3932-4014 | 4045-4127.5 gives 1.23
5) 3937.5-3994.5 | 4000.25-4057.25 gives 1.29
